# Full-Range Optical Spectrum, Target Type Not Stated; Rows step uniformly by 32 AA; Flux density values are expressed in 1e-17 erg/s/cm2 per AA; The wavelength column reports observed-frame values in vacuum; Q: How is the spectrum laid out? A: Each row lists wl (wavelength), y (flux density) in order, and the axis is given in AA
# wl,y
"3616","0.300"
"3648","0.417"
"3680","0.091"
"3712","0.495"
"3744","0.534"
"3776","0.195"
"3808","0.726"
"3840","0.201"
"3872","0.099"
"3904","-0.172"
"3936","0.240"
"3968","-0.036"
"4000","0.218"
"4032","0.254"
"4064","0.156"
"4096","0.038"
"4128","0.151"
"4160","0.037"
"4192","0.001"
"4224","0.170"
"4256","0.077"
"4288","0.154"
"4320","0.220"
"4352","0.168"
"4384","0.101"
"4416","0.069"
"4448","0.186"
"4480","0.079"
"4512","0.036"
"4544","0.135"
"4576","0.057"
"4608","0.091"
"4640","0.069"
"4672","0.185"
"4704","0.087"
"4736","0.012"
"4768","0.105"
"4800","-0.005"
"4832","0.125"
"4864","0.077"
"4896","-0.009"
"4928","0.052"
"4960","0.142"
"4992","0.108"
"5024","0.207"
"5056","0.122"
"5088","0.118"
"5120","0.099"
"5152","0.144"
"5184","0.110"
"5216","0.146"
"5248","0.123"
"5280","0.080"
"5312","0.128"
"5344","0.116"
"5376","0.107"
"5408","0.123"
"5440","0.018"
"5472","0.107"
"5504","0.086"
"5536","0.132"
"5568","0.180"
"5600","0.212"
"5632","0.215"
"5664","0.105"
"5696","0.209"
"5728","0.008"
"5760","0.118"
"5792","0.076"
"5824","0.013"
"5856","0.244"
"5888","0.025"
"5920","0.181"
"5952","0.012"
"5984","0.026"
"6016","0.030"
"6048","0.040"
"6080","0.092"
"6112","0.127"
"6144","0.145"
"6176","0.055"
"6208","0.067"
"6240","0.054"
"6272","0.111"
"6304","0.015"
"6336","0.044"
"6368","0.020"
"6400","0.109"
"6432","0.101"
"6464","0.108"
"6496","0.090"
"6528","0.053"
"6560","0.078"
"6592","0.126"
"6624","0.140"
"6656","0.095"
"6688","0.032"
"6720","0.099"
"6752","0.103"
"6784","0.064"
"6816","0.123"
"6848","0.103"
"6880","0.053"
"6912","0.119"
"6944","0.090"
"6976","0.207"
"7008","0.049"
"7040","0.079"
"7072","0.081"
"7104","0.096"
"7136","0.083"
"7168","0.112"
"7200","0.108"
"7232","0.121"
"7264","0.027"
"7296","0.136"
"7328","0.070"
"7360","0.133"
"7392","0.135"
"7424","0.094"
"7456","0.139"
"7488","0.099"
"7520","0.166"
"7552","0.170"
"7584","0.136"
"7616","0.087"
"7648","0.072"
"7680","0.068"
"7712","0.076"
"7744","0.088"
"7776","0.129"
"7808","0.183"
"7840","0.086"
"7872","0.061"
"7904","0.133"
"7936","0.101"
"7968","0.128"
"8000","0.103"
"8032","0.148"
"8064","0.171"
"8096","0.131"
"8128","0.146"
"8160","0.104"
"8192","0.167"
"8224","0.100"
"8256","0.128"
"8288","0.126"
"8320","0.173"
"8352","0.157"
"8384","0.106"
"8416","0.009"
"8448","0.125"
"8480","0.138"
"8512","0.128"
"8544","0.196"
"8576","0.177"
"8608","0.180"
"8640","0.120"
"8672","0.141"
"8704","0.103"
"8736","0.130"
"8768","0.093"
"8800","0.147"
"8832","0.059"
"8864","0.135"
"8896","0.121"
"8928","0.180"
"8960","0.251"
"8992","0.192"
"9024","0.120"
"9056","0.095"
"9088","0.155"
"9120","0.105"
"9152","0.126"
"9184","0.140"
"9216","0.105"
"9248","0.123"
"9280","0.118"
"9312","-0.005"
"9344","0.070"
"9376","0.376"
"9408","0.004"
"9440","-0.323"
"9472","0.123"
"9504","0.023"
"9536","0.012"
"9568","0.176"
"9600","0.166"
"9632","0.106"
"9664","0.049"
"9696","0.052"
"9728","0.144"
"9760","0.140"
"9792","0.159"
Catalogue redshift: 0.870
